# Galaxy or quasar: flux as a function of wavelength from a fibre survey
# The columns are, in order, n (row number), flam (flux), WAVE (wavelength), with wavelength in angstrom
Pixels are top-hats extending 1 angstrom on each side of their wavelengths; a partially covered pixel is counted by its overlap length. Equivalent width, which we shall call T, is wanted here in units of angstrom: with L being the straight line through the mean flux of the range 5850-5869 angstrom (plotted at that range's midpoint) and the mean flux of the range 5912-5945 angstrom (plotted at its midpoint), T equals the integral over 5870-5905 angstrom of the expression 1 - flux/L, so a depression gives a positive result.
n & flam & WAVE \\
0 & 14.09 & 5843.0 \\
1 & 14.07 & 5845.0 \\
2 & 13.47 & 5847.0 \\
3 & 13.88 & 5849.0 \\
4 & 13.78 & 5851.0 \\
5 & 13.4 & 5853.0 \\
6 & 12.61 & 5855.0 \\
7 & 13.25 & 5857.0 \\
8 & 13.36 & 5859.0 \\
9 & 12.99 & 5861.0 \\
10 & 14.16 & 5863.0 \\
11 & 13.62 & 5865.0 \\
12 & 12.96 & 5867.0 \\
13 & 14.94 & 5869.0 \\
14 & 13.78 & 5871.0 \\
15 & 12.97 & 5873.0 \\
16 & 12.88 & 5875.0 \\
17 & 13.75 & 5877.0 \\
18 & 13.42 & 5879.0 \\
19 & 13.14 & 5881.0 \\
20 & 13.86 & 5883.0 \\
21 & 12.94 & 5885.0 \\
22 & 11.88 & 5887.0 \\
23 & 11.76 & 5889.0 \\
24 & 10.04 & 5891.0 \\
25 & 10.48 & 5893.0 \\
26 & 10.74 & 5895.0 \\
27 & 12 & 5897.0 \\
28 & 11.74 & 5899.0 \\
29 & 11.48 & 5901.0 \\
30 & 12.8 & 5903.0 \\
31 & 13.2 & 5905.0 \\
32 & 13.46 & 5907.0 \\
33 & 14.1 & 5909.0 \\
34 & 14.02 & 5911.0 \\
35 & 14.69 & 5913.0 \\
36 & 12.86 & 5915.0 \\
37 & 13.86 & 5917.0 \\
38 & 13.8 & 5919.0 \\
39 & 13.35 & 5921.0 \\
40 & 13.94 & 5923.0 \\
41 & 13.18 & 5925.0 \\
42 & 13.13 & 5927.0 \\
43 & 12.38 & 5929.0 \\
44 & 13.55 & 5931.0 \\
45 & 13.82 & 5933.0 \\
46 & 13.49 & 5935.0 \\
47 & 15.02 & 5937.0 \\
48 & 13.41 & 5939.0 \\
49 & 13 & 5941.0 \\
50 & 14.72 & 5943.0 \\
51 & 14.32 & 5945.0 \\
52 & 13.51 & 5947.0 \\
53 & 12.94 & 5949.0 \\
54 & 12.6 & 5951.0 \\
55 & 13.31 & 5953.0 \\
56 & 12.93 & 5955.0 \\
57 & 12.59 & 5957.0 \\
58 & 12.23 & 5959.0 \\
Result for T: 3.0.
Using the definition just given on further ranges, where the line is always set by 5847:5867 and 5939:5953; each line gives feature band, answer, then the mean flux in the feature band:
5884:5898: 2.1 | 11.4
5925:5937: 0.1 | 13.4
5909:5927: -0.3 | 13.7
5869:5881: 0.0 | 13.5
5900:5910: 0.3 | 13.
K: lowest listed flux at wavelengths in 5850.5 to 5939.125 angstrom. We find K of 10.04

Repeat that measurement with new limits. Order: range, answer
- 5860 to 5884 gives 12.88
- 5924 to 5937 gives 12.38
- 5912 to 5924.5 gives 12.86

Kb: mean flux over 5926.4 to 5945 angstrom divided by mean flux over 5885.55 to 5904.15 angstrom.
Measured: 1.19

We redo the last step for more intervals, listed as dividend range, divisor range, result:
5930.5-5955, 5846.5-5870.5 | 1.01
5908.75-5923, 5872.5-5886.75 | 1.04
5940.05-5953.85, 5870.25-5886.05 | 1.01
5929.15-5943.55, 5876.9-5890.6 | 1.08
